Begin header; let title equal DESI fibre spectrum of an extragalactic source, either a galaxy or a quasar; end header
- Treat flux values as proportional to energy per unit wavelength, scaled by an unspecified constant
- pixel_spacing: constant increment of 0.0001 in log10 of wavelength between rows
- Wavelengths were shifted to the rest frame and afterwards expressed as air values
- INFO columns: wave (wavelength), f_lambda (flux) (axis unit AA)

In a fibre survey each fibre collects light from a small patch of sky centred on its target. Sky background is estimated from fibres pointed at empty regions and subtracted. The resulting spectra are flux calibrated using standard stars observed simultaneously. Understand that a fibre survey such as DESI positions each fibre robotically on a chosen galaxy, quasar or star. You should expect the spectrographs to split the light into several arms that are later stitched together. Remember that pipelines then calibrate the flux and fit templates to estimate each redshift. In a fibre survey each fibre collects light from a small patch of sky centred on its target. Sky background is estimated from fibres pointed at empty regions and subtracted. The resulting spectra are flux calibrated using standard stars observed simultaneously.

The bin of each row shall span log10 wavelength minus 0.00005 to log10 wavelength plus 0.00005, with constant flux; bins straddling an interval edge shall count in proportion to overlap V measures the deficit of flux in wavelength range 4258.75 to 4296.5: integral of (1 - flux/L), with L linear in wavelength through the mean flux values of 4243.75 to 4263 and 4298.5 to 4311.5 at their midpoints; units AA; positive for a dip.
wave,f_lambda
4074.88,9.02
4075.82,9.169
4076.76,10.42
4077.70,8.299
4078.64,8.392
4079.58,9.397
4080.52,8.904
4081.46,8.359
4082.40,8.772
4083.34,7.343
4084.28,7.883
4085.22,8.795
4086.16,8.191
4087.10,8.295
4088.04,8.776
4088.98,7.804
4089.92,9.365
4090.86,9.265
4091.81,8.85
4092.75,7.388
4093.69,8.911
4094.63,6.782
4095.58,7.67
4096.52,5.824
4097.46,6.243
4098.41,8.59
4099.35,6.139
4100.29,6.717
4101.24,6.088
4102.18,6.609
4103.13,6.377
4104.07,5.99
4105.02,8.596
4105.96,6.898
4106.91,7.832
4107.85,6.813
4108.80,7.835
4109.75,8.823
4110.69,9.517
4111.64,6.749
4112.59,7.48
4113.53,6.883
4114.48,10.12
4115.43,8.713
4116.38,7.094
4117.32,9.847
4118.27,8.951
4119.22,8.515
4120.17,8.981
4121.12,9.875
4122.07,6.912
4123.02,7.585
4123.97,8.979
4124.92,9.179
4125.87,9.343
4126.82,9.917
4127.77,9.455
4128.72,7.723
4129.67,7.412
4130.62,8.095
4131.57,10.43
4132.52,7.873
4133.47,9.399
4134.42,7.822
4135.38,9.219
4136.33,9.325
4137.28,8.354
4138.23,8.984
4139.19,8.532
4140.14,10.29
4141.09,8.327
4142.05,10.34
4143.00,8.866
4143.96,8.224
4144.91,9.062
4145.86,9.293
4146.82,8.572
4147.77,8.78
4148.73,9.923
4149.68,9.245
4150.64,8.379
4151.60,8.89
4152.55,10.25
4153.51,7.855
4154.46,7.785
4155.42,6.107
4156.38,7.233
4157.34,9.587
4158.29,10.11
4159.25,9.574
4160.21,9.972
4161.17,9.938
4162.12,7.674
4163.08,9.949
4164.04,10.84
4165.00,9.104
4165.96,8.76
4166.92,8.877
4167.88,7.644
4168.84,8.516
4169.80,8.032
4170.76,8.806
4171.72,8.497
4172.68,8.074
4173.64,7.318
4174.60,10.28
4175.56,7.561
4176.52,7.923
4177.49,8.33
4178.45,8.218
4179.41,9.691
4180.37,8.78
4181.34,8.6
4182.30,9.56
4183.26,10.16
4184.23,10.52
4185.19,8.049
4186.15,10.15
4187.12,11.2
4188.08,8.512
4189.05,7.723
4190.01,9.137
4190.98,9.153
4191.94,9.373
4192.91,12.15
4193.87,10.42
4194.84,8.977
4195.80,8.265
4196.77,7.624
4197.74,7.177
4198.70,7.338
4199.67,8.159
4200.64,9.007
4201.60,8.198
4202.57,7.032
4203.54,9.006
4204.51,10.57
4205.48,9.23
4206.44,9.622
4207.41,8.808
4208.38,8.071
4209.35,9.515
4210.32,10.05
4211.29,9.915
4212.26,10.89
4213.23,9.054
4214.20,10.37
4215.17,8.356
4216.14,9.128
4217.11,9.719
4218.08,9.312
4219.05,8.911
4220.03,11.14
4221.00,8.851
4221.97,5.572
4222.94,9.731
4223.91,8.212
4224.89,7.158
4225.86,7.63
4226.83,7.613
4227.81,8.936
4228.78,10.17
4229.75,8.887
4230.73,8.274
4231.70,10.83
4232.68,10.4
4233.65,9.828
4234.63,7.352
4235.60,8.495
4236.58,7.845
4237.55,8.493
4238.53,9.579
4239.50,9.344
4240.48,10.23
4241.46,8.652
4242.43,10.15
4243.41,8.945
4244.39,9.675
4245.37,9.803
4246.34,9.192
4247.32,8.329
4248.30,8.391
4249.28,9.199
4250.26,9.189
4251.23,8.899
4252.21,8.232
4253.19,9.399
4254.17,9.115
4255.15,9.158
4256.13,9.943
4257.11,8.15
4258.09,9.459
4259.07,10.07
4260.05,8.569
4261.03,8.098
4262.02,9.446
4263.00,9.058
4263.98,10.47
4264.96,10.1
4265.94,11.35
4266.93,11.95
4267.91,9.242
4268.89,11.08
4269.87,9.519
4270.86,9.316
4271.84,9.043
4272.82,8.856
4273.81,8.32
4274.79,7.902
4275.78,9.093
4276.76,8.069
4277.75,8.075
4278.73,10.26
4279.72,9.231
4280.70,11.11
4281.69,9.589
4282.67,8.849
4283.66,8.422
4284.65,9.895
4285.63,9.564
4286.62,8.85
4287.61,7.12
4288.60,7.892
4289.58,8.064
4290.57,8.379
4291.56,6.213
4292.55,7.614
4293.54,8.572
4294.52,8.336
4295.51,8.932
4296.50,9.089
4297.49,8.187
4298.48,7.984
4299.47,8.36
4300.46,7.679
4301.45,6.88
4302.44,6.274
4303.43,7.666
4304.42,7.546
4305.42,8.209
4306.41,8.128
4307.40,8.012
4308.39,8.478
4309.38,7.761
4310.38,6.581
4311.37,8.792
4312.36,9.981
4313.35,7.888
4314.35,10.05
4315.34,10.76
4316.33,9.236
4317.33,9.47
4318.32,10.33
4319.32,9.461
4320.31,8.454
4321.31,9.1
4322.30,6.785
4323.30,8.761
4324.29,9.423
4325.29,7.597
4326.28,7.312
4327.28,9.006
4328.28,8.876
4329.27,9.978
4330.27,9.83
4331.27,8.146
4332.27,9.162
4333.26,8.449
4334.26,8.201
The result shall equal -2.8 AA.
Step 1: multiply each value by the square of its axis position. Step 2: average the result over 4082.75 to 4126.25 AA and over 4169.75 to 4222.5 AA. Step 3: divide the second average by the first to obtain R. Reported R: 1.18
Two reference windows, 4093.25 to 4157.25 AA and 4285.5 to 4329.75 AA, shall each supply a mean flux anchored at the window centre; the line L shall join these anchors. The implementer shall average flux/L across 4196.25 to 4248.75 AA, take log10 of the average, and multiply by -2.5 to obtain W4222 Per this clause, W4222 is -0.077 mag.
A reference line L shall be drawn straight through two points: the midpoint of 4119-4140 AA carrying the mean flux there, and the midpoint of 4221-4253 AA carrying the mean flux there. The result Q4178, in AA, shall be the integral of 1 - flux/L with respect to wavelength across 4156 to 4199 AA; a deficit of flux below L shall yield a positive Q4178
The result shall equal -0.9 AA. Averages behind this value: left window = 8.75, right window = 8.86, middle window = 8.98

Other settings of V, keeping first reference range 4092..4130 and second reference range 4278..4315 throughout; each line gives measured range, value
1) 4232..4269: -4.72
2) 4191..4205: -1.18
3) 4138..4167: -3.64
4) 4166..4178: -0.41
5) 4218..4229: -0.45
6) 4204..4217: -2.14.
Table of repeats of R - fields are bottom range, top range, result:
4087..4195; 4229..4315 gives 1.10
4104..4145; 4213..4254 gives 1.11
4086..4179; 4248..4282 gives 1.18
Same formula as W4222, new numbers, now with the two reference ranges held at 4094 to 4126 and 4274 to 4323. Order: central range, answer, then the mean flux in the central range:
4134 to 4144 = -0.14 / 8.96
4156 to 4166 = -0.18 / 9.39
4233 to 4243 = -0.09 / 9.02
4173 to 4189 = -0.12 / 9.01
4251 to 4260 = -0.10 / 9.14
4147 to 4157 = -0.07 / 8.46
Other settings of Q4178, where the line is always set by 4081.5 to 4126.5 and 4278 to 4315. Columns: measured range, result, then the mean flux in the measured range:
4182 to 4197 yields -2.4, 9.46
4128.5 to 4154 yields -2.6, 8.88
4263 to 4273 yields -2.1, 10.1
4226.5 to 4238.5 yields -1.0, 8.97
